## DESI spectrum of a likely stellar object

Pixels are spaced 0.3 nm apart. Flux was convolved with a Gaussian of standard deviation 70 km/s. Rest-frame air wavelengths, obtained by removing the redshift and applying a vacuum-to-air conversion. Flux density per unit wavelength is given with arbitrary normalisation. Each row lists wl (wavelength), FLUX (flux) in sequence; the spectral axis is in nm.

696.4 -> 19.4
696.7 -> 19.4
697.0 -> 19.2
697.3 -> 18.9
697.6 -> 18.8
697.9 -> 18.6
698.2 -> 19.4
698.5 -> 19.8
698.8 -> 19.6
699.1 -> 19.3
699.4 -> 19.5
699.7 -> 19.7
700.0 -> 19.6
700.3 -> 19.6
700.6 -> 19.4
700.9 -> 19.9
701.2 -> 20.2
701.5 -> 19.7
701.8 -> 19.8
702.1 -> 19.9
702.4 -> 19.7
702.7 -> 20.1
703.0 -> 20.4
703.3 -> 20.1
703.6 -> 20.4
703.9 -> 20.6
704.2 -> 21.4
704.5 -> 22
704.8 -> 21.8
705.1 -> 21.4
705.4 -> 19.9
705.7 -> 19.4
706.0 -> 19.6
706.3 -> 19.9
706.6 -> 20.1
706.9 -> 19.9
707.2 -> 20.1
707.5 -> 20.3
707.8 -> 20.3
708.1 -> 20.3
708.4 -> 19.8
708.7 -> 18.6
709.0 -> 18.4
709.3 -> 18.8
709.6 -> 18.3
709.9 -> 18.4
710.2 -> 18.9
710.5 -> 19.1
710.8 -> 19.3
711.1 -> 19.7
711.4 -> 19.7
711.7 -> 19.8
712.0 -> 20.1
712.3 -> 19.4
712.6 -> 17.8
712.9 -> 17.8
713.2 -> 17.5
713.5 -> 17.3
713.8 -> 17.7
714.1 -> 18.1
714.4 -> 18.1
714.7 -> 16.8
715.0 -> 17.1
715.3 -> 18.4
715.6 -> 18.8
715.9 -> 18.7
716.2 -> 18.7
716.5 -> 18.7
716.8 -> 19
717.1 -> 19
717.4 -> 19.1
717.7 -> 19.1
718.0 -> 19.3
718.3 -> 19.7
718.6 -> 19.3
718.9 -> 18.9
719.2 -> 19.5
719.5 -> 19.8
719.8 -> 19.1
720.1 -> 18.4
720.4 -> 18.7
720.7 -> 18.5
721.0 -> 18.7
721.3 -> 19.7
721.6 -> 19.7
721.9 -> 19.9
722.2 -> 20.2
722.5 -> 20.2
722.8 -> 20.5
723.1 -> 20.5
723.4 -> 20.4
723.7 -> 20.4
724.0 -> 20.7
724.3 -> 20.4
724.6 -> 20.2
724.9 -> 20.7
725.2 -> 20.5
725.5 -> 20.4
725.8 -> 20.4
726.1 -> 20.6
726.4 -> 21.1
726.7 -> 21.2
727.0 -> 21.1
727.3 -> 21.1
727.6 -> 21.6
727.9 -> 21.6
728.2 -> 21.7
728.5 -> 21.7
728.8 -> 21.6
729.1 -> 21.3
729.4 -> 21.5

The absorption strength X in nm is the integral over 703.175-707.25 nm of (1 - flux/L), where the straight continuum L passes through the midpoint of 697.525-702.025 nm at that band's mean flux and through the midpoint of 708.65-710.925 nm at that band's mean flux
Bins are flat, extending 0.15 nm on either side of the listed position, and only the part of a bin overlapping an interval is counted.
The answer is -0.29 nm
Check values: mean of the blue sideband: 19.5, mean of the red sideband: 18.7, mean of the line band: 20.5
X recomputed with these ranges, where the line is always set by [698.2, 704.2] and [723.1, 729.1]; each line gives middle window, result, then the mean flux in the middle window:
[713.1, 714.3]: 0.16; 17.7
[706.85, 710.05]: 0.13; 19.4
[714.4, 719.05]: 0.42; 18.7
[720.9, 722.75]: 0.08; 19.8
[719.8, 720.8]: 0.10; 18.6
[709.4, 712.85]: 0.20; 19.1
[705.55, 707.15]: 0.02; 19.8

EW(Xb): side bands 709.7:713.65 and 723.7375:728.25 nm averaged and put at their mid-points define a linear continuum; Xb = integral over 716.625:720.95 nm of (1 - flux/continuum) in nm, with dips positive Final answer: 0.16 nm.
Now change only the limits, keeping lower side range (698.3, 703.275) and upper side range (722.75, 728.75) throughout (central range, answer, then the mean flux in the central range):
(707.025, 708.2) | -0.01 nm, 20.2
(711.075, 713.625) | 0.19 nm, 18.8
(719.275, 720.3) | 0.07 nm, 19.1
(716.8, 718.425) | 0.10 nm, 19.2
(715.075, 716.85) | 0.16 nm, 18.6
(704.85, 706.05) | -0.02 nm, 20.3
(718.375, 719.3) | 0.06 nm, 19.3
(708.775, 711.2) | 0.16 nm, 18.8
